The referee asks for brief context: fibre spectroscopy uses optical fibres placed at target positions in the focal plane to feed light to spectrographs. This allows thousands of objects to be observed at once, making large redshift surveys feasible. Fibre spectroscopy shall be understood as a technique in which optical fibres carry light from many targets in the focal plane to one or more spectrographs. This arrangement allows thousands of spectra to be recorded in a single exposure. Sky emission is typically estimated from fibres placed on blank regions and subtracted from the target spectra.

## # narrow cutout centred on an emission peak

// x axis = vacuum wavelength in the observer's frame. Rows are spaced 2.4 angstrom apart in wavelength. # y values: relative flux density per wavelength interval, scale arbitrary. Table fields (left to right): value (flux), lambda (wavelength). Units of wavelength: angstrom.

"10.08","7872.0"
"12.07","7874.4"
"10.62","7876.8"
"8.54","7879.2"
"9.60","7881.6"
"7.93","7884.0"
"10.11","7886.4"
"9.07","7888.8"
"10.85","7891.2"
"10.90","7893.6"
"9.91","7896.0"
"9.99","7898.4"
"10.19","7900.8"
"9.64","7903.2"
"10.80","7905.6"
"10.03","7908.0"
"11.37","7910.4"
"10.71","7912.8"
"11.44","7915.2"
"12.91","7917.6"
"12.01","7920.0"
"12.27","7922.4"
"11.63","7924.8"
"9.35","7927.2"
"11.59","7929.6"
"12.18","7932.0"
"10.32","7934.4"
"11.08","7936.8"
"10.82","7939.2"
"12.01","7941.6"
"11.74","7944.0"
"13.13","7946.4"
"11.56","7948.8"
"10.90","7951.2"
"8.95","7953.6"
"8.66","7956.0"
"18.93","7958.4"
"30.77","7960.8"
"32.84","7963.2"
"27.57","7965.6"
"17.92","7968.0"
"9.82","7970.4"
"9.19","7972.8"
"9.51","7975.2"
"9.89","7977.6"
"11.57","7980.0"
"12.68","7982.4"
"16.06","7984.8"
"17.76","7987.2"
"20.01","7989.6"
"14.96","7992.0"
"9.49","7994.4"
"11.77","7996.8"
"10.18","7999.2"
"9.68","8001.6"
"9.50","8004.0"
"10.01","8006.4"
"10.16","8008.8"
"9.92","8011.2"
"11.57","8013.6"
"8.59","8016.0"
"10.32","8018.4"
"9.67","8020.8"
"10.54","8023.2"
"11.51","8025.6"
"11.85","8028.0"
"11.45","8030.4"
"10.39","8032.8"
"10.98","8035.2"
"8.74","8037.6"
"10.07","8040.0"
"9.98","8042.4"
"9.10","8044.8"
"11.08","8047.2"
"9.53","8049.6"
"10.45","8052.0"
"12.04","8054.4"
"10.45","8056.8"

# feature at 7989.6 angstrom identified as [N II] 6583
